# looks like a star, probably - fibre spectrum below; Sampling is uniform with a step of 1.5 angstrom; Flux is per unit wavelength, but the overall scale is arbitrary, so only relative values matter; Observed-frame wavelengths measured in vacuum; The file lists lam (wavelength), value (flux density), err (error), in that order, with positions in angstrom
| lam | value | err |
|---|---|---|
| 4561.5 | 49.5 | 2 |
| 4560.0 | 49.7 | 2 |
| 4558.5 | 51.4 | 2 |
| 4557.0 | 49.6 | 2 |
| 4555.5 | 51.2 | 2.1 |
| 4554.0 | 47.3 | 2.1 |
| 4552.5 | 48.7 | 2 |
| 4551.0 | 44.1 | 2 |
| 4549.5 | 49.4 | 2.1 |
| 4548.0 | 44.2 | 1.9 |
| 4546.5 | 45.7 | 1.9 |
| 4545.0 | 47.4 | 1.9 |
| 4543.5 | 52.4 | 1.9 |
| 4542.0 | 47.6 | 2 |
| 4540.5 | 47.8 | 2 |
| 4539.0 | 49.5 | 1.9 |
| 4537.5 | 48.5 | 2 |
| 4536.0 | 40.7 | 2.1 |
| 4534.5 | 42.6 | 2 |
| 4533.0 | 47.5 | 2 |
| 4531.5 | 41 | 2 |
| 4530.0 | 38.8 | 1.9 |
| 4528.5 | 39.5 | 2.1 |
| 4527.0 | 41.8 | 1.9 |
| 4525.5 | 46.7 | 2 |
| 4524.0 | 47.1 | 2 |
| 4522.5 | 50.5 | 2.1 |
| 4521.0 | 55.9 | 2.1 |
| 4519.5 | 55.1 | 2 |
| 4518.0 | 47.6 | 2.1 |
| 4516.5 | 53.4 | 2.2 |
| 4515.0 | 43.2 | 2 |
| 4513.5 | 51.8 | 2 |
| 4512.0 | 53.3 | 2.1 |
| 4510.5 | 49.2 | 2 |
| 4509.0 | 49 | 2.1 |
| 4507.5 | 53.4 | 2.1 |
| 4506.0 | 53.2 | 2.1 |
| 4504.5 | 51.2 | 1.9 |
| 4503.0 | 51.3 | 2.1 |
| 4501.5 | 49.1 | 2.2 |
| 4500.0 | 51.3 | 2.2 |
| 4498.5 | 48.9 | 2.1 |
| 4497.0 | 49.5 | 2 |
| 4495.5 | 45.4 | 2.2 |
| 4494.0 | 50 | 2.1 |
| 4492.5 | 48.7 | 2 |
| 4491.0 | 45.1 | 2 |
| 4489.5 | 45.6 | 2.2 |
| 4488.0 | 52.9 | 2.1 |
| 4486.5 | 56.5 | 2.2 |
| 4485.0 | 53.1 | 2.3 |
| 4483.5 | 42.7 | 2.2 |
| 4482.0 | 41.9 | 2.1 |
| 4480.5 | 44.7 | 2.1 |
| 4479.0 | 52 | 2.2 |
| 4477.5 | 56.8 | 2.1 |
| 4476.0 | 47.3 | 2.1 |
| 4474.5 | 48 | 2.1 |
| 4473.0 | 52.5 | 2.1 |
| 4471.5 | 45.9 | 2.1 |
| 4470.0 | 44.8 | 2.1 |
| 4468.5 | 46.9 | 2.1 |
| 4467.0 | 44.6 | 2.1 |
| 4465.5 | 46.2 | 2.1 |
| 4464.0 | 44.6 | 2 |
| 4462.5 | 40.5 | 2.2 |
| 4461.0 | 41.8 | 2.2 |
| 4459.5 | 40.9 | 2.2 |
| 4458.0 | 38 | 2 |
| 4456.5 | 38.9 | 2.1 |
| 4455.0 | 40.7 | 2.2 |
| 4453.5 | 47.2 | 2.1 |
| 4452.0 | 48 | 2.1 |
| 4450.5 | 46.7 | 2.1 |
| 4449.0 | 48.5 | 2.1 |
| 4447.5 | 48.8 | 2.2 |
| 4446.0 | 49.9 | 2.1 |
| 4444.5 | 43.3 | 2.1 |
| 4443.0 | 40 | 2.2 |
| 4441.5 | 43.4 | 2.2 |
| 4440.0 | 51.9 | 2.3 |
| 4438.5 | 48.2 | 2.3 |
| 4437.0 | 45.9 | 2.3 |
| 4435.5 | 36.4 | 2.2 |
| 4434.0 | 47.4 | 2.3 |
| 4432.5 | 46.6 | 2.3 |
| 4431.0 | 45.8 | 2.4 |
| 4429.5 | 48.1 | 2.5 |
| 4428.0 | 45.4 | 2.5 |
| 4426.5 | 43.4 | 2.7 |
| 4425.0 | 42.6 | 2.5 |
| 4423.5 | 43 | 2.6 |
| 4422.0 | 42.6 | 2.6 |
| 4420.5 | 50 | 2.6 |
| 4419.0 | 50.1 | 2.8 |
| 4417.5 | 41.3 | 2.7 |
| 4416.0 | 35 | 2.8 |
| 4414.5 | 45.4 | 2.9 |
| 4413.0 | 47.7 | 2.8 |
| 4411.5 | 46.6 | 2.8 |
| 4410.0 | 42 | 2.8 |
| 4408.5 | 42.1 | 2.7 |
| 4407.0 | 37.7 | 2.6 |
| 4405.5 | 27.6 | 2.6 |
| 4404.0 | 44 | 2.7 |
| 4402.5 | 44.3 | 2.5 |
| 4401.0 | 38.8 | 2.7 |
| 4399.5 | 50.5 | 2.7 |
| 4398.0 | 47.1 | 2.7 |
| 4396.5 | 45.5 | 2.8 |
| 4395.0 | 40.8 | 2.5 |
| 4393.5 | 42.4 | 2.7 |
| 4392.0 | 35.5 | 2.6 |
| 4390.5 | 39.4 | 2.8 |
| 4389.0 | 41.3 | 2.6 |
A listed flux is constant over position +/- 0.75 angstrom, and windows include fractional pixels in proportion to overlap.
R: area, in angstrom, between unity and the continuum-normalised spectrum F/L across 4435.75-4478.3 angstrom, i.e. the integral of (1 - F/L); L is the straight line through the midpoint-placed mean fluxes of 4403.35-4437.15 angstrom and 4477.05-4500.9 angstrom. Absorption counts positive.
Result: 0.6 angstrom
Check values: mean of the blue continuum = 43.3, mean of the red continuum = 49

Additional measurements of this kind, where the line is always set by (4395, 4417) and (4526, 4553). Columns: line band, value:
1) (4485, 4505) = -2.4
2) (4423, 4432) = -0.4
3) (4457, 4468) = 0.3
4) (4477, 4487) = -1.2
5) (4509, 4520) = -1.3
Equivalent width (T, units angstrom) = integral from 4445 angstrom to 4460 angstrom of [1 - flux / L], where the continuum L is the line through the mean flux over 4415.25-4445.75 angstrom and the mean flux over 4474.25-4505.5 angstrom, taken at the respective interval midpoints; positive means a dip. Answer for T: 0.5 angstrom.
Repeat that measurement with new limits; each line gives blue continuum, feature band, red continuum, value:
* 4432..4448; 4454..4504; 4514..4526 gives 0.9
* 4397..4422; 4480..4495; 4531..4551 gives -1.0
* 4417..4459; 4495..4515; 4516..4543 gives -1.7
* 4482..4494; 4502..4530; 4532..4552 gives -0.9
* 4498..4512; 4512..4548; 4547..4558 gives 1.6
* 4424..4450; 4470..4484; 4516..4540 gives -0.6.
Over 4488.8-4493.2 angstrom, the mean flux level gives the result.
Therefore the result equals 46.5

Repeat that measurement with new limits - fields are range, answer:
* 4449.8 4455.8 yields 45.6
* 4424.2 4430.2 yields 44.8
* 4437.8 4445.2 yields 45.4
